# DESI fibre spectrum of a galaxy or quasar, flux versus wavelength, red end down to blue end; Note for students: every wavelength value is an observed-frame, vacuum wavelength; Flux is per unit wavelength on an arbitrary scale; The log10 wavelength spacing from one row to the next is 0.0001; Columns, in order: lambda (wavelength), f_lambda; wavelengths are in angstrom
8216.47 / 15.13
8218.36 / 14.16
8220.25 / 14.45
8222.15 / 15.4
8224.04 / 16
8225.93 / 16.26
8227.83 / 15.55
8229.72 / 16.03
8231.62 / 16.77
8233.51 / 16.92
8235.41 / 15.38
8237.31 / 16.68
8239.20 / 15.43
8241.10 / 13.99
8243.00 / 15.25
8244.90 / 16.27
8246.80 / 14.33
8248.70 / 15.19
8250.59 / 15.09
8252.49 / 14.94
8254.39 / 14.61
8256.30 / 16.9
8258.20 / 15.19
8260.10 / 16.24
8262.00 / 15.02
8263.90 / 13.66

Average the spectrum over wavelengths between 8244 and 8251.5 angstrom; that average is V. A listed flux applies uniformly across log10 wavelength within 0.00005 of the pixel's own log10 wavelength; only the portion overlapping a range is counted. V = 15.2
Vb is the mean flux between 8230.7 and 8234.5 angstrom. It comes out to 16.8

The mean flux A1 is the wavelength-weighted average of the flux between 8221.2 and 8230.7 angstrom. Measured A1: 15.8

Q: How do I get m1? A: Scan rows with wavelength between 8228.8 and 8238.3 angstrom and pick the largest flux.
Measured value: 16.92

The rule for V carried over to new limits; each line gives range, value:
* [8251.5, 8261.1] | 15.6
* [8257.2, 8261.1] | 15.7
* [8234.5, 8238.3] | 16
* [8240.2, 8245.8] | 15.2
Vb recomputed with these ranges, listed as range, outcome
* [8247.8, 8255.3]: 15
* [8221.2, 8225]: 15.7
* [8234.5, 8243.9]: 15.3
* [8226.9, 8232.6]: 16.1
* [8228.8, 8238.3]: 16.4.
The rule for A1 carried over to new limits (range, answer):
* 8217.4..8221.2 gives 14.3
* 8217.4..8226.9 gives 15.3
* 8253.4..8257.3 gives 15.7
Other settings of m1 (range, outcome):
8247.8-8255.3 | 15.19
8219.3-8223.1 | 15.4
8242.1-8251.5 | 16.27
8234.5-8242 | 16.68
